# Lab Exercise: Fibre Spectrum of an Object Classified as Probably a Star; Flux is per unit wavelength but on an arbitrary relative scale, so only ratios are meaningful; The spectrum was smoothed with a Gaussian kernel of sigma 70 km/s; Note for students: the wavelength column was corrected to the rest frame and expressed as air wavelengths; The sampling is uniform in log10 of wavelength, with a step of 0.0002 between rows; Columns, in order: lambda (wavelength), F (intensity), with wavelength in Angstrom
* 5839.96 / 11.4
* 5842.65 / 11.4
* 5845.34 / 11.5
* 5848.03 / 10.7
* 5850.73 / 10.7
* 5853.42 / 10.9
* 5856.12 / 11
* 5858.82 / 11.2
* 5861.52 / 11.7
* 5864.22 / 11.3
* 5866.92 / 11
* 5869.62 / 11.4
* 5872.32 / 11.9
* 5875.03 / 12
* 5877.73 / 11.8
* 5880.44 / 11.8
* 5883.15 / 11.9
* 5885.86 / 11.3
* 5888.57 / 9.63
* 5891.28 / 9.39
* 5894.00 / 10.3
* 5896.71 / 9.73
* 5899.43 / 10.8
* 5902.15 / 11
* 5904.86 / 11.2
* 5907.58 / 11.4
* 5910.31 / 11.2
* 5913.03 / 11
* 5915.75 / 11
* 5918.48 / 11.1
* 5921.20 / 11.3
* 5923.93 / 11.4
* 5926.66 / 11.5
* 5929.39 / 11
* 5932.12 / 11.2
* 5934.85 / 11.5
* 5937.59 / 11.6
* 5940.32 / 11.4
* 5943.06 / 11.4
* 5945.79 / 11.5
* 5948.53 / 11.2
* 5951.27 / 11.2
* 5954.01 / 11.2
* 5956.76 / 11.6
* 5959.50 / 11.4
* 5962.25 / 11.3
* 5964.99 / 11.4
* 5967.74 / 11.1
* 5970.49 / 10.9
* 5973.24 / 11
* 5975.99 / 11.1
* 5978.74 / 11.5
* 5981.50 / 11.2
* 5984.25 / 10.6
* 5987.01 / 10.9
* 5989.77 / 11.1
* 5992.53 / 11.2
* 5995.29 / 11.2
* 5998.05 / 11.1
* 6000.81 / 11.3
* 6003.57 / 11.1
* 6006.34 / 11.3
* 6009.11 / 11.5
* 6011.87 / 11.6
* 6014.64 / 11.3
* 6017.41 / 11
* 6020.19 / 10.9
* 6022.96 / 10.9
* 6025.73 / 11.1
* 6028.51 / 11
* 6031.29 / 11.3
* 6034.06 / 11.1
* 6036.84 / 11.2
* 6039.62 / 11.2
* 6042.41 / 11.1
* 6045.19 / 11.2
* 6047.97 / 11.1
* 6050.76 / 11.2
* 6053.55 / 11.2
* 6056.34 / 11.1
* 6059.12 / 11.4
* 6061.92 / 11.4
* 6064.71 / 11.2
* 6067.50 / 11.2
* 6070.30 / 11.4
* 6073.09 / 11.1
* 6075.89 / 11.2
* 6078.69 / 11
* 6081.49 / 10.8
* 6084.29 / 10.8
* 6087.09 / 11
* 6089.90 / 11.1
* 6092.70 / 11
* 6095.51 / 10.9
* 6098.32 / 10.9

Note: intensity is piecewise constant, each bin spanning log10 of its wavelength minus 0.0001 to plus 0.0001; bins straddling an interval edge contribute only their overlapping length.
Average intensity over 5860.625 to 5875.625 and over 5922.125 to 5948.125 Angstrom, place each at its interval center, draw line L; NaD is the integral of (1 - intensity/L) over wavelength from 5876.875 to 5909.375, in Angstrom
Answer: 1.8 Angstrom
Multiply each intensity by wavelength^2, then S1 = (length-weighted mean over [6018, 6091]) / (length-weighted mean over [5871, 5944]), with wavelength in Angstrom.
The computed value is 1.05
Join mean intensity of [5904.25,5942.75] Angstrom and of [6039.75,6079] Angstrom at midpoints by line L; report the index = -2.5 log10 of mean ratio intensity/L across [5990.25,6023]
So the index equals 0.002 mag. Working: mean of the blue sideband 11.3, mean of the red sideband 11.2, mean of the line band 11.2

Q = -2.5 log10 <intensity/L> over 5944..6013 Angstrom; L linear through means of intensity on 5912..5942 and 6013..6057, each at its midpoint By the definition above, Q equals -0.002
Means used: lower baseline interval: 11.3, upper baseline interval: 11.1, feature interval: 11.2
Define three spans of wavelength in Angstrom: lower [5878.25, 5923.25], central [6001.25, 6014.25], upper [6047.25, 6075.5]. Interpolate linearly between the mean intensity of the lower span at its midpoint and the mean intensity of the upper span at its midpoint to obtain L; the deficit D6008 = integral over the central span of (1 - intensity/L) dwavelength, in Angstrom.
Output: -0.3 Angstrom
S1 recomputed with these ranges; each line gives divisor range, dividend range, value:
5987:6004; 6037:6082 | 1.02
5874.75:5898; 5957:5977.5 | 1.06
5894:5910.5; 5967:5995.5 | 1.05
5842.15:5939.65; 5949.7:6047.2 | 1.04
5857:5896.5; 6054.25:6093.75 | 1.07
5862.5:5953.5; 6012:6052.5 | 1.04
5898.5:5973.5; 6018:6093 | 1.03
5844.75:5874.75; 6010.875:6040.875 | 1.05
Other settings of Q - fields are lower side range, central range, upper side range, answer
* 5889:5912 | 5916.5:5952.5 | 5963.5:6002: -0.051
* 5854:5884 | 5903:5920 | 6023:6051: 0.026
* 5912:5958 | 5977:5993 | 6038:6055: 0.016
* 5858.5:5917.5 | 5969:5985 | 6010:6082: 0.006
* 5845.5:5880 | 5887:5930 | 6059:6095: 0.046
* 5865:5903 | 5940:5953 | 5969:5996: -0.028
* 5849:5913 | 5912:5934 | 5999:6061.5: -0.010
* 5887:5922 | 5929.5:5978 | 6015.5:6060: -0.043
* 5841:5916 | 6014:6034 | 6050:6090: 0.006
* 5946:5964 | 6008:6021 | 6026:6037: -0.009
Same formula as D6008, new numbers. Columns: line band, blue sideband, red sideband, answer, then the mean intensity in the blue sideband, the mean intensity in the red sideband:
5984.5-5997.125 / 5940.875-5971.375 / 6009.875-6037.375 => 0.2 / 11.3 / 11.1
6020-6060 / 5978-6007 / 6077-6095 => -0.4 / 11.1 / 11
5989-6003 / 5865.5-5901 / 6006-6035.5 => 0.0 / 11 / 11.2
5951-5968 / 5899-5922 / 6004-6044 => -0.3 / 11.1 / 11.2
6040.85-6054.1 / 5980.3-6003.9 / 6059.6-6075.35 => 0.1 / 11.1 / 11.3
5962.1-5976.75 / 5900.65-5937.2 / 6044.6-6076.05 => 0.1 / 11.2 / 11.2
